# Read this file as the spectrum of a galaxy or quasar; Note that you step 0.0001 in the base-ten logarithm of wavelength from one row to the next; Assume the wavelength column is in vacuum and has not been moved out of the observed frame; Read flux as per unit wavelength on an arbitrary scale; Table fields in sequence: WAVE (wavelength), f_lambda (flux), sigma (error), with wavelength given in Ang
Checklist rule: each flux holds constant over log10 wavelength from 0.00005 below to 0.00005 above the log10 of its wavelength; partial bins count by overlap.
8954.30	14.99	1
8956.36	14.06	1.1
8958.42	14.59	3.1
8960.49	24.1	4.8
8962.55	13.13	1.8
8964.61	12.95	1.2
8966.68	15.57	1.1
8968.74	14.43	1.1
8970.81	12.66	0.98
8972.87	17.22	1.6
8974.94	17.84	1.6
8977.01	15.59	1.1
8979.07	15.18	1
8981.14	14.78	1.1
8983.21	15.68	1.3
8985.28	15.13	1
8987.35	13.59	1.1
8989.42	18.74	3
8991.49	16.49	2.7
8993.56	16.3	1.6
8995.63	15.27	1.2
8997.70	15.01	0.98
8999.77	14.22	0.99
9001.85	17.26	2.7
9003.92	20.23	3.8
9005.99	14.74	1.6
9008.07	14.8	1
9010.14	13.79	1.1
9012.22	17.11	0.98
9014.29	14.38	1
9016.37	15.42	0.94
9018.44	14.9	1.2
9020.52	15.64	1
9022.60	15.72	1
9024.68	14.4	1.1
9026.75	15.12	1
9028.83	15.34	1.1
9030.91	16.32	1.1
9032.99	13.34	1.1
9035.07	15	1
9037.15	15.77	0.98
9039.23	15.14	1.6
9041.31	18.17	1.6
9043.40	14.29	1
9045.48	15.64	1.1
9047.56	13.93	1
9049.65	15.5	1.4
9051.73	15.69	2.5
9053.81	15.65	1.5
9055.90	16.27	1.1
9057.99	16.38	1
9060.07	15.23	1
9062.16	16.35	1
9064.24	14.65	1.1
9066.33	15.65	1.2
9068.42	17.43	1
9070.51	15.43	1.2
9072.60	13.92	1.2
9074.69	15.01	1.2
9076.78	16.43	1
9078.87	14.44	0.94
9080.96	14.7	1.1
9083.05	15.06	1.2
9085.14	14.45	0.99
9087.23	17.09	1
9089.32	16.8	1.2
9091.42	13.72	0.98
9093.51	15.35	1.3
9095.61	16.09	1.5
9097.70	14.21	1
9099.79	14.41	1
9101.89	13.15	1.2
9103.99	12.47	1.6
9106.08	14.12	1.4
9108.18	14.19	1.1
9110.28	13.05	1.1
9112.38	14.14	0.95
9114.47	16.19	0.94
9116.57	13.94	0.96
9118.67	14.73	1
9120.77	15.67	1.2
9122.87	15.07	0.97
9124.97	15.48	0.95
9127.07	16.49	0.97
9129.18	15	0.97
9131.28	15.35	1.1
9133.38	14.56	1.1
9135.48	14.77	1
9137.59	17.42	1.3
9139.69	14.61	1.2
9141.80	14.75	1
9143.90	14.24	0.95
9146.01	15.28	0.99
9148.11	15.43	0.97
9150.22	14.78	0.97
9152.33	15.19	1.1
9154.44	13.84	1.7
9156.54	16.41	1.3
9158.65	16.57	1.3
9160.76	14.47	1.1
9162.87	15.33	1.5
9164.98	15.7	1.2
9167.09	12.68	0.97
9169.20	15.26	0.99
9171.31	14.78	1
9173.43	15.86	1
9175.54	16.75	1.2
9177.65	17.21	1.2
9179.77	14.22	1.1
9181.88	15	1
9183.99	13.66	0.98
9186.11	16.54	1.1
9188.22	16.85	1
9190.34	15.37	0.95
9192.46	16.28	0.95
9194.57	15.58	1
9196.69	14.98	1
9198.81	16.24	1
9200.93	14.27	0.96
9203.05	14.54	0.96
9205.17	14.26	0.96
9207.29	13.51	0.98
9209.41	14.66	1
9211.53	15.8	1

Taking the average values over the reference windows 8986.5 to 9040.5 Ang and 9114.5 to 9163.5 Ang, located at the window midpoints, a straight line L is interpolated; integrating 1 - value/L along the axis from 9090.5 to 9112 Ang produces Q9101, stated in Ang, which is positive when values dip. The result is 1.7 Ang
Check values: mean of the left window 15.6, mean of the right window 15.2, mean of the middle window 14.1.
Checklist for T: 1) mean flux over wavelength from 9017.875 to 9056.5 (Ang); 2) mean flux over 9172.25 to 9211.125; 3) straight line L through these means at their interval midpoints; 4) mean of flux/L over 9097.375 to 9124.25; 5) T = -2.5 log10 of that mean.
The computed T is 0.078 mag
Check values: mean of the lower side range 15.4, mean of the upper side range 15.3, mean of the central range 14.3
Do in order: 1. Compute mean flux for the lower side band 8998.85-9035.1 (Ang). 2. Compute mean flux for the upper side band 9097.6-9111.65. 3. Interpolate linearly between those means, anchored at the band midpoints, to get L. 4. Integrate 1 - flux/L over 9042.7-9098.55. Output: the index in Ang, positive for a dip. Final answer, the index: -4.2 Ang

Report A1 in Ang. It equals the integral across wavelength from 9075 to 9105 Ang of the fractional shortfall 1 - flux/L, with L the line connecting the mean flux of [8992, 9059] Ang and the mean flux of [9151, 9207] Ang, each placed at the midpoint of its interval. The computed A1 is 1.0 Ang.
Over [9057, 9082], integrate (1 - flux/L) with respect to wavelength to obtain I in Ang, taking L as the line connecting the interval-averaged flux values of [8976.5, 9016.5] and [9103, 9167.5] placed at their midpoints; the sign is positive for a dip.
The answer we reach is -0.3 Ang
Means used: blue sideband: 15.7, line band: 15.5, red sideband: 14.9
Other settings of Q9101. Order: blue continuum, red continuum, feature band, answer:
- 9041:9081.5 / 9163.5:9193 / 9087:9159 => 2.4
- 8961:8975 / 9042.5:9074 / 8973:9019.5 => -2.0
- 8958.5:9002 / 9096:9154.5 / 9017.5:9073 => -0.6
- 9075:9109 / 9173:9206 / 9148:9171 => 0.3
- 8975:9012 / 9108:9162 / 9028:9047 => 0.2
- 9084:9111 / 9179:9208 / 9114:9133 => -0.7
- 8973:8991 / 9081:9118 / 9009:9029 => 0.4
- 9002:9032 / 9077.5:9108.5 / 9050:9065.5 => -0.6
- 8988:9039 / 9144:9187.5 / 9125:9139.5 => -0.2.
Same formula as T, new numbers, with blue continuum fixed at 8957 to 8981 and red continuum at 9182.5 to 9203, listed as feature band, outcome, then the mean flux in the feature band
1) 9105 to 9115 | 0.10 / 14.2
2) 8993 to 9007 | -0.03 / 16.1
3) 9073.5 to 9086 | 0.04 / 15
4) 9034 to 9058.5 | 0.00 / 15.6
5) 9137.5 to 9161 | 0.02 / 15.2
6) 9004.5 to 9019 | 0.03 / 15.2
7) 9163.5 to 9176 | 0.03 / 15.1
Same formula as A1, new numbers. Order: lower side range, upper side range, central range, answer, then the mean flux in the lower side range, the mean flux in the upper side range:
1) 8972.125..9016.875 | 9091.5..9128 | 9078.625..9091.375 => -0.41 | 15.8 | 14.6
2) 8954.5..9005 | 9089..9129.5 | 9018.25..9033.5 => 0.24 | 15.8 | 14.7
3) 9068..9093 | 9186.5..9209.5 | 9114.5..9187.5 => 0.09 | 15.3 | 15.2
